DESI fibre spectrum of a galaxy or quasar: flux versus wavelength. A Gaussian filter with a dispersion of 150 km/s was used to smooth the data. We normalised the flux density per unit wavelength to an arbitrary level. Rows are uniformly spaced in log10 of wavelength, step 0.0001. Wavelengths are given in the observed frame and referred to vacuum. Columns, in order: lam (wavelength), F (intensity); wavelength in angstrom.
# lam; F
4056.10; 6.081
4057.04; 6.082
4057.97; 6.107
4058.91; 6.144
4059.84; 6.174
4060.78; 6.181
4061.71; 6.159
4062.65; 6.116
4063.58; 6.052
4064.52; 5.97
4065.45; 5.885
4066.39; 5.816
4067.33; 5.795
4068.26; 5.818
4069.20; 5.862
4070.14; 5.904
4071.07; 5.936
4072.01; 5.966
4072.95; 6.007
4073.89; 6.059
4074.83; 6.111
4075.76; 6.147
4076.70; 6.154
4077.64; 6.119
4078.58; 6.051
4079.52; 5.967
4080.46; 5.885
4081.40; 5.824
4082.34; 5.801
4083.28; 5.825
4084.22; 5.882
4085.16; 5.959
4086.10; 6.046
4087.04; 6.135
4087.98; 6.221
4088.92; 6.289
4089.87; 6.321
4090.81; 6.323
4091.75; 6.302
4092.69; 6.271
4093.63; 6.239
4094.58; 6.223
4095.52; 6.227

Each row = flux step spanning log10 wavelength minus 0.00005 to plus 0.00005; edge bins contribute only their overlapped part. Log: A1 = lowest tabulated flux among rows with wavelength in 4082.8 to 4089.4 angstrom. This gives 5.825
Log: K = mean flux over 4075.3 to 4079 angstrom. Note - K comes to 6.11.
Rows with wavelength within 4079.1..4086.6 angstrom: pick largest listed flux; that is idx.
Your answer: 6.046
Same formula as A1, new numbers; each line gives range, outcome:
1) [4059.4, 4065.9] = 5.885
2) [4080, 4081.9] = 5.824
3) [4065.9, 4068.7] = 5.795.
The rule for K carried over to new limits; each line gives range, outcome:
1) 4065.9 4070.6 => 5.83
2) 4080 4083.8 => 5.83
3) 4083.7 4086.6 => 5.97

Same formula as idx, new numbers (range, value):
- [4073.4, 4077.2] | 6.154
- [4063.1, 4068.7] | 6.052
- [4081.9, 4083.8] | 5.825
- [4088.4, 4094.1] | 6.323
